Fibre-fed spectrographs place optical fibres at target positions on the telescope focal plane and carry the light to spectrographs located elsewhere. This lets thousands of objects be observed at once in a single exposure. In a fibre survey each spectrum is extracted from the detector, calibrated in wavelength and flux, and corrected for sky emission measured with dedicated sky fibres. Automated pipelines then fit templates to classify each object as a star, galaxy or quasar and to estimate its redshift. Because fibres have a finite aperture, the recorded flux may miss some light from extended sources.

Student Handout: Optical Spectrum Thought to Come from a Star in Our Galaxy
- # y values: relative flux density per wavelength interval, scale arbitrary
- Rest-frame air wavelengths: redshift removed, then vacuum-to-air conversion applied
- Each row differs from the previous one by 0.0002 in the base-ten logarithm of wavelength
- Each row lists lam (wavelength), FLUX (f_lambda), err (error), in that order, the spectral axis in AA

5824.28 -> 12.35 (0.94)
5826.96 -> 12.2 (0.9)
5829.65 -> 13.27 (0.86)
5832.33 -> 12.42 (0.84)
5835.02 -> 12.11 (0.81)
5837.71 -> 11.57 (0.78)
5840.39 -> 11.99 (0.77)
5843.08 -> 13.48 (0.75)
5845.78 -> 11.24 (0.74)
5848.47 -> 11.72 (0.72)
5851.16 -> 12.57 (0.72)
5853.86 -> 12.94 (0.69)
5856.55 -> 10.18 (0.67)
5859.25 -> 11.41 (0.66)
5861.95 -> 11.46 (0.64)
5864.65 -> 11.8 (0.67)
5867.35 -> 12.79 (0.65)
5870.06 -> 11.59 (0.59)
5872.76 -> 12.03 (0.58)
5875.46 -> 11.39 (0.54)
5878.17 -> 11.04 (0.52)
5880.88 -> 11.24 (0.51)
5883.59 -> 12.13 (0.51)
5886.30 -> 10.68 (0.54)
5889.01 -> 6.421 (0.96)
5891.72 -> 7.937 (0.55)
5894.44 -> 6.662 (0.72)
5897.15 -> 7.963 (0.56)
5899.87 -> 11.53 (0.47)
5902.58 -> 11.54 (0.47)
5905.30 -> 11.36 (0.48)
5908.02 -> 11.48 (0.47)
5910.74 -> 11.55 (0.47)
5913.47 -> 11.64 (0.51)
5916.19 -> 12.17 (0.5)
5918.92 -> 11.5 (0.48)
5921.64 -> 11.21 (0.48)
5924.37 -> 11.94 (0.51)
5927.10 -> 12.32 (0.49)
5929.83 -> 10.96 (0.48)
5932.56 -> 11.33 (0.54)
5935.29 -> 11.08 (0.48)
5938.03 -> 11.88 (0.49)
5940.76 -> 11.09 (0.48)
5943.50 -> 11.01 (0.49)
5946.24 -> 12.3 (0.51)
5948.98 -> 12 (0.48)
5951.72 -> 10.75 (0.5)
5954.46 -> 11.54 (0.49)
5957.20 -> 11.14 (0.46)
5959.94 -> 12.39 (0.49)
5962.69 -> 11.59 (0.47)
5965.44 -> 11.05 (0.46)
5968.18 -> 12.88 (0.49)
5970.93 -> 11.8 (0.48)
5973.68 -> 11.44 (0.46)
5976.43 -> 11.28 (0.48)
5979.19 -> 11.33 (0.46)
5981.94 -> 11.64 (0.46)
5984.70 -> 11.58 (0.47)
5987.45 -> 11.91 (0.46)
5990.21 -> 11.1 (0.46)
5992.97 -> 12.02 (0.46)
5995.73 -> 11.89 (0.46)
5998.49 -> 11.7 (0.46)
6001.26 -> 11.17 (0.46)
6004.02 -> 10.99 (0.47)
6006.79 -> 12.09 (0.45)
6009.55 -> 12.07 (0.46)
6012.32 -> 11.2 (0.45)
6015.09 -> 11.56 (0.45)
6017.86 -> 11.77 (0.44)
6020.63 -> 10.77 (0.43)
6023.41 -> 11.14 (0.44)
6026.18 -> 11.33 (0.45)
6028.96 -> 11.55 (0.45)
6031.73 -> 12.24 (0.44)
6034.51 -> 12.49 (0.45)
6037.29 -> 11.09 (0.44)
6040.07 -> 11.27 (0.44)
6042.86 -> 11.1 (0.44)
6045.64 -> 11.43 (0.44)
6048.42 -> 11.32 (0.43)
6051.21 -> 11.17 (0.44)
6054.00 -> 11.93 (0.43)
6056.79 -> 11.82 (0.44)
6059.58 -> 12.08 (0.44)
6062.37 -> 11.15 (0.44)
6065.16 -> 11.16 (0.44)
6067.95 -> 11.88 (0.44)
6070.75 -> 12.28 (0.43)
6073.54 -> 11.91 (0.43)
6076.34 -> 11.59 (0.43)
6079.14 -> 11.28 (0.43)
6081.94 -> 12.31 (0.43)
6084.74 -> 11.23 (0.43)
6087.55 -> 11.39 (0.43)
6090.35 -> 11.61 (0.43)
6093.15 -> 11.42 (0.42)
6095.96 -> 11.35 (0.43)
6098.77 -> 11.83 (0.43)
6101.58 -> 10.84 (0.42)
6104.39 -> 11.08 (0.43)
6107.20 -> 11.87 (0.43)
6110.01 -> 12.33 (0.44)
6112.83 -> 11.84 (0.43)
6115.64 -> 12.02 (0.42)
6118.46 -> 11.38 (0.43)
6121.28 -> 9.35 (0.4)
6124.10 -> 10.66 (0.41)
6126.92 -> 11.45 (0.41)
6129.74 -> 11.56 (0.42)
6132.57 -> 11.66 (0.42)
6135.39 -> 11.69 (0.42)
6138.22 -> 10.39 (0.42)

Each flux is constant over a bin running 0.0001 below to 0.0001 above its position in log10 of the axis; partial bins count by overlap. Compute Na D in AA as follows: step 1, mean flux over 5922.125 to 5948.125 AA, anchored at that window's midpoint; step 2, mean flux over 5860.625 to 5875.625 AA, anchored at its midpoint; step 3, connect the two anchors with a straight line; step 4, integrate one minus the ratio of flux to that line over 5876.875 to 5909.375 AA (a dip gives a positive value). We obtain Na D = 4.86 AA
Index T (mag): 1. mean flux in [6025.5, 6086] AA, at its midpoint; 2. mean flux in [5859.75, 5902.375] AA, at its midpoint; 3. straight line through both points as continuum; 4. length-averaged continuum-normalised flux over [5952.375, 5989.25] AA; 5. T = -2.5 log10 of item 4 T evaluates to -0.05 mag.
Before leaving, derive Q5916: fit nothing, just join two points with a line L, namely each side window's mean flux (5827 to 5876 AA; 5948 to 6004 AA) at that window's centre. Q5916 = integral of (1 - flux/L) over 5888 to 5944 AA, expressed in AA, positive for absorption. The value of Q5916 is 5.1 AA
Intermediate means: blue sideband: 12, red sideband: 11.6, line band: 10.7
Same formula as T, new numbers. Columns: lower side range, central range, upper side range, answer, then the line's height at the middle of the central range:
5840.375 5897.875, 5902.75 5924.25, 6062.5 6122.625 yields -0.05 mag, 11.1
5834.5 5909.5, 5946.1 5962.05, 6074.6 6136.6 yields -0.04 mag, 11.2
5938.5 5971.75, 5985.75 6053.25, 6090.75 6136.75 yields 0.00 mag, 11.5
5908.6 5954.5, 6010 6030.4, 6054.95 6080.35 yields 0.03 mag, 11.6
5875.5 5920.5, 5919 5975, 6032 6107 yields -0.08 mag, 10.8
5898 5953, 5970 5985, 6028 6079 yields 0.01 mag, 11.6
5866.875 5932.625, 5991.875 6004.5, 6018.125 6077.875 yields -0.02 mag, 11.3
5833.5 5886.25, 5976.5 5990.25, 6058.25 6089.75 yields 0.02 mag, 11.7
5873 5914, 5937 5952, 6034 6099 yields -0.08 mag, 10.7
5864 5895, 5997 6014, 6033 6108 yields -0.03 mag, 11.2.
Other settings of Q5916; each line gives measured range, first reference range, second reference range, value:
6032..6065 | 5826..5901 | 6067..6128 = -0.3 AA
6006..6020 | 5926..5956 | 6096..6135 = -0.3 AA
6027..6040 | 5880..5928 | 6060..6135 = -0.7 AA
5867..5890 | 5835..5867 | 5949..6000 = 1.6 AA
